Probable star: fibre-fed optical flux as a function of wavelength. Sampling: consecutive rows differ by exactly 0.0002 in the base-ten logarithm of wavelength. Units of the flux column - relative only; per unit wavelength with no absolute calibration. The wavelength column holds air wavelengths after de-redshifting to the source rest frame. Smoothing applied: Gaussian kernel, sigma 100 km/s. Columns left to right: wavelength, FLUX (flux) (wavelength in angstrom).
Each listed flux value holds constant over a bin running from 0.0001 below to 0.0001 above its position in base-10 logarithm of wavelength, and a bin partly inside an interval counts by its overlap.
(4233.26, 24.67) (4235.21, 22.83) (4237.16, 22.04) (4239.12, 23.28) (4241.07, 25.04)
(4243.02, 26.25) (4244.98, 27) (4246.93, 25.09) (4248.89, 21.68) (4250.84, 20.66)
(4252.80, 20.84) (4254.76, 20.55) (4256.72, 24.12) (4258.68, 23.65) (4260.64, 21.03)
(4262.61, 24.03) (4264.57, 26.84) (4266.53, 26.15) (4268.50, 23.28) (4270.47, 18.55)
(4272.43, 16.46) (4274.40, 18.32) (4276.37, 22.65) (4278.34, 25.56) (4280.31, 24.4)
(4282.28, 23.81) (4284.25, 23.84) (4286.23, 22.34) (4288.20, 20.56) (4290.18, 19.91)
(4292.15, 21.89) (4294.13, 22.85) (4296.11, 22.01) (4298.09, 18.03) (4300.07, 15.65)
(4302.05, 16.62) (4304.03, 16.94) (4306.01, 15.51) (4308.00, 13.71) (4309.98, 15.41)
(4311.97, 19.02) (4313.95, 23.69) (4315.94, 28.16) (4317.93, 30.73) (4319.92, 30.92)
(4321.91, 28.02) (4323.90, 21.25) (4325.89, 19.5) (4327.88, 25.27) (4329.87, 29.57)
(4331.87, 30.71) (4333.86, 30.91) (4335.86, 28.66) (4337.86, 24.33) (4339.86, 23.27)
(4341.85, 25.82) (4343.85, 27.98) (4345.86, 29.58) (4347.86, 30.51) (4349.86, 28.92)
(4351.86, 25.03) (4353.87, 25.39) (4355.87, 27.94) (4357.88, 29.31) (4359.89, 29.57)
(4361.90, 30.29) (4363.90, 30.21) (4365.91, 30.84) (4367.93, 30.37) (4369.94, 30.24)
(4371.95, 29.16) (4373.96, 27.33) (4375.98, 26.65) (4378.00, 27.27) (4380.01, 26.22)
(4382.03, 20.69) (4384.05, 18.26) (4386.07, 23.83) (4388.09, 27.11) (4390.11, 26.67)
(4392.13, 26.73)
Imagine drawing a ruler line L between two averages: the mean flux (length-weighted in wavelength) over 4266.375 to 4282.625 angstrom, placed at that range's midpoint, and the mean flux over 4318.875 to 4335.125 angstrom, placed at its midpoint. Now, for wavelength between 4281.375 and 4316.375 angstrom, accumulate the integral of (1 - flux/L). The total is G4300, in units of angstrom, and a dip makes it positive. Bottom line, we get 6.2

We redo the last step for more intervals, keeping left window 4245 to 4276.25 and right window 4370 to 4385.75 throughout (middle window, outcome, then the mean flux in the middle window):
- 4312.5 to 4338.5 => -3.2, 27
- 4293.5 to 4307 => 3.0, 18.1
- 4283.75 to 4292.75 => 0.5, 21.6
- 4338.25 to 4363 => -3.1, 27.7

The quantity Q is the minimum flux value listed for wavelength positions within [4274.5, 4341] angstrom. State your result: 13.71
